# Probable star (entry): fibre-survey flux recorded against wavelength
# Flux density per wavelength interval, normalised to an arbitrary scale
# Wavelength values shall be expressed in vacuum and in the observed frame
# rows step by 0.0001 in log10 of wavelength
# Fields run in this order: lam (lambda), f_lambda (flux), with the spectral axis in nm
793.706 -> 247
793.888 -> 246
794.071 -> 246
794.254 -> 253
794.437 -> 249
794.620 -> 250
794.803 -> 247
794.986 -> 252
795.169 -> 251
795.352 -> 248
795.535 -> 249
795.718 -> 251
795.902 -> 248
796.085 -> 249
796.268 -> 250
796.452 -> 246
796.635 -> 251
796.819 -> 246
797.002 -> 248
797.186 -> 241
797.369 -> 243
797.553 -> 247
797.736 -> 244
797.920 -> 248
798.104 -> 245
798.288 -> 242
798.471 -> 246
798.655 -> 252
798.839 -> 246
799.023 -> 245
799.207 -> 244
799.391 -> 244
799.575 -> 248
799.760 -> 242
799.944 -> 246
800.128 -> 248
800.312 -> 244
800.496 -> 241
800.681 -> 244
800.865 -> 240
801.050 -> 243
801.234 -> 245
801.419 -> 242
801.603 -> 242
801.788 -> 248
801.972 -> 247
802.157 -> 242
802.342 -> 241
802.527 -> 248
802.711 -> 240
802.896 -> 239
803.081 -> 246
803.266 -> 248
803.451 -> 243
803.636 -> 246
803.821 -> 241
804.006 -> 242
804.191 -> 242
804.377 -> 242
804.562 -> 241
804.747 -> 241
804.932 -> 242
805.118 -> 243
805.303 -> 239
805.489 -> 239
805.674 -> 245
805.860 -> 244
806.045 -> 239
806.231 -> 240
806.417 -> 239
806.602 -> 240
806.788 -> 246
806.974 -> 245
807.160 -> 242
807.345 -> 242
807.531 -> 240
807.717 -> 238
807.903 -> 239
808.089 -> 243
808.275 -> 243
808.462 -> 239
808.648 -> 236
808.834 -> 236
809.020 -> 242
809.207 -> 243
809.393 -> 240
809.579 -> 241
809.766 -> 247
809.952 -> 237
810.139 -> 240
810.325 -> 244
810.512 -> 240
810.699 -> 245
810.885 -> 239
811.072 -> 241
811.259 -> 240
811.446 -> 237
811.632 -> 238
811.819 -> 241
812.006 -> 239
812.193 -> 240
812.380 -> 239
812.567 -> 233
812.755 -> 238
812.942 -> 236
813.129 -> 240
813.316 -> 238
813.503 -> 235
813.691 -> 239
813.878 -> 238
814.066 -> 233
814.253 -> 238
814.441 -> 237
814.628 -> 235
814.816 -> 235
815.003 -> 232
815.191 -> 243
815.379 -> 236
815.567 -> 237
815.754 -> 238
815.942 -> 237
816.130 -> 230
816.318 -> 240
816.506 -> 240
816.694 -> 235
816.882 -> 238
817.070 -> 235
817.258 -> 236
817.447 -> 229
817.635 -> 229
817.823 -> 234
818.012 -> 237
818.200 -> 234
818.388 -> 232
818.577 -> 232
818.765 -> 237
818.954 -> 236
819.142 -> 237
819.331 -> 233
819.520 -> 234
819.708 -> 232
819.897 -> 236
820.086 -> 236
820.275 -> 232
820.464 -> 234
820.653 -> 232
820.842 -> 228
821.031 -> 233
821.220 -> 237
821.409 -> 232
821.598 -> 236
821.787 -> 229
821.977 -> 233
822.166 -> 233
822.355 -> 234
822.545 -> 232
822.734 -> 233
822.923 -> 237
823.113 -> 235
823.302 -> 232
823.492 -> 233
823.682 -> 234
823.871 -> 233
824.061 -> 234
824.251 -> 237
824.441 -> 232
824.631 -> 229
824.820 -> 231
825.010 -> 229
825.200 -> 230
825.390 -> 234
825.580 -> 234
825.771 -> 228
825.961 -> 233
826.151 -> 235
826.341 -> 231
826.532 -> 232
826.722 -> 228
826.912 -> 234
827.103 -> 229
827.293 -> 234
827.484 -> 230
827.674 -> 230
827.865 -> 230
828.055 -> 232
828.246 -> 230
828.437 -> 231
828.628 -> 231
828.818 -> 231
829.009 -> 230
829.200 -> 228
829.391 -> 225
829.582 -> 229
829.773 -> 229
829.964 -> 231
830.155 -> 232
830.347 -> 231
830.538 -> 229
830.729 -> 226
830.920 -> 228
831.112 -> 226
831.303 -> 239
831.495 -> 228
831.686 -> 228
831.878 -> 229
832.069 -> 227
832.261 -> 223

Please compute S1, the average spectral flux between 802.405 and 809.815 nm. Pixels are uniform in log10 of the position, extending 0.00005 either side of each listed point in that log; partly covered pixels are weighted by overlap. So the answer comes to 242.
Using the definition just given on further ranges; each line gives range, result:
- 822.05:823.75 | 234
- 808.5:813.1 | 240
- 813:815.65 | 237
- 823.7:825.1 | 232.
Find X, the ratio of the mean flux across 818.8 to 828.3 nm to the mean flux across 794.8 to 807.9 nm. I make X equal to 0.95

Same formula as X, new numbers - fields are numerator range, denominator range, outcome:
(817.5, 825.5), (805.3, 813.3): 0.97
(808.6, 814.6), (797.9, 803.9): 0.98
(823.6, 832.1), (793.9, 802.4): 0.94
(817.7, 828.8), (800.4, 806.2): 0.96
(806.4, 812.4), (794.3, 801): 0.98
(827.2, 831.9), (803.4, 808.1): 0.95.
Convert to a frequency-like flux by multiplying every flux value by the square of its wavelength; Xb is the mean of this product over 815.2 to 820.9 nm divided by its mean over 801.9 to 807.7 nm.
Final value 1.0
